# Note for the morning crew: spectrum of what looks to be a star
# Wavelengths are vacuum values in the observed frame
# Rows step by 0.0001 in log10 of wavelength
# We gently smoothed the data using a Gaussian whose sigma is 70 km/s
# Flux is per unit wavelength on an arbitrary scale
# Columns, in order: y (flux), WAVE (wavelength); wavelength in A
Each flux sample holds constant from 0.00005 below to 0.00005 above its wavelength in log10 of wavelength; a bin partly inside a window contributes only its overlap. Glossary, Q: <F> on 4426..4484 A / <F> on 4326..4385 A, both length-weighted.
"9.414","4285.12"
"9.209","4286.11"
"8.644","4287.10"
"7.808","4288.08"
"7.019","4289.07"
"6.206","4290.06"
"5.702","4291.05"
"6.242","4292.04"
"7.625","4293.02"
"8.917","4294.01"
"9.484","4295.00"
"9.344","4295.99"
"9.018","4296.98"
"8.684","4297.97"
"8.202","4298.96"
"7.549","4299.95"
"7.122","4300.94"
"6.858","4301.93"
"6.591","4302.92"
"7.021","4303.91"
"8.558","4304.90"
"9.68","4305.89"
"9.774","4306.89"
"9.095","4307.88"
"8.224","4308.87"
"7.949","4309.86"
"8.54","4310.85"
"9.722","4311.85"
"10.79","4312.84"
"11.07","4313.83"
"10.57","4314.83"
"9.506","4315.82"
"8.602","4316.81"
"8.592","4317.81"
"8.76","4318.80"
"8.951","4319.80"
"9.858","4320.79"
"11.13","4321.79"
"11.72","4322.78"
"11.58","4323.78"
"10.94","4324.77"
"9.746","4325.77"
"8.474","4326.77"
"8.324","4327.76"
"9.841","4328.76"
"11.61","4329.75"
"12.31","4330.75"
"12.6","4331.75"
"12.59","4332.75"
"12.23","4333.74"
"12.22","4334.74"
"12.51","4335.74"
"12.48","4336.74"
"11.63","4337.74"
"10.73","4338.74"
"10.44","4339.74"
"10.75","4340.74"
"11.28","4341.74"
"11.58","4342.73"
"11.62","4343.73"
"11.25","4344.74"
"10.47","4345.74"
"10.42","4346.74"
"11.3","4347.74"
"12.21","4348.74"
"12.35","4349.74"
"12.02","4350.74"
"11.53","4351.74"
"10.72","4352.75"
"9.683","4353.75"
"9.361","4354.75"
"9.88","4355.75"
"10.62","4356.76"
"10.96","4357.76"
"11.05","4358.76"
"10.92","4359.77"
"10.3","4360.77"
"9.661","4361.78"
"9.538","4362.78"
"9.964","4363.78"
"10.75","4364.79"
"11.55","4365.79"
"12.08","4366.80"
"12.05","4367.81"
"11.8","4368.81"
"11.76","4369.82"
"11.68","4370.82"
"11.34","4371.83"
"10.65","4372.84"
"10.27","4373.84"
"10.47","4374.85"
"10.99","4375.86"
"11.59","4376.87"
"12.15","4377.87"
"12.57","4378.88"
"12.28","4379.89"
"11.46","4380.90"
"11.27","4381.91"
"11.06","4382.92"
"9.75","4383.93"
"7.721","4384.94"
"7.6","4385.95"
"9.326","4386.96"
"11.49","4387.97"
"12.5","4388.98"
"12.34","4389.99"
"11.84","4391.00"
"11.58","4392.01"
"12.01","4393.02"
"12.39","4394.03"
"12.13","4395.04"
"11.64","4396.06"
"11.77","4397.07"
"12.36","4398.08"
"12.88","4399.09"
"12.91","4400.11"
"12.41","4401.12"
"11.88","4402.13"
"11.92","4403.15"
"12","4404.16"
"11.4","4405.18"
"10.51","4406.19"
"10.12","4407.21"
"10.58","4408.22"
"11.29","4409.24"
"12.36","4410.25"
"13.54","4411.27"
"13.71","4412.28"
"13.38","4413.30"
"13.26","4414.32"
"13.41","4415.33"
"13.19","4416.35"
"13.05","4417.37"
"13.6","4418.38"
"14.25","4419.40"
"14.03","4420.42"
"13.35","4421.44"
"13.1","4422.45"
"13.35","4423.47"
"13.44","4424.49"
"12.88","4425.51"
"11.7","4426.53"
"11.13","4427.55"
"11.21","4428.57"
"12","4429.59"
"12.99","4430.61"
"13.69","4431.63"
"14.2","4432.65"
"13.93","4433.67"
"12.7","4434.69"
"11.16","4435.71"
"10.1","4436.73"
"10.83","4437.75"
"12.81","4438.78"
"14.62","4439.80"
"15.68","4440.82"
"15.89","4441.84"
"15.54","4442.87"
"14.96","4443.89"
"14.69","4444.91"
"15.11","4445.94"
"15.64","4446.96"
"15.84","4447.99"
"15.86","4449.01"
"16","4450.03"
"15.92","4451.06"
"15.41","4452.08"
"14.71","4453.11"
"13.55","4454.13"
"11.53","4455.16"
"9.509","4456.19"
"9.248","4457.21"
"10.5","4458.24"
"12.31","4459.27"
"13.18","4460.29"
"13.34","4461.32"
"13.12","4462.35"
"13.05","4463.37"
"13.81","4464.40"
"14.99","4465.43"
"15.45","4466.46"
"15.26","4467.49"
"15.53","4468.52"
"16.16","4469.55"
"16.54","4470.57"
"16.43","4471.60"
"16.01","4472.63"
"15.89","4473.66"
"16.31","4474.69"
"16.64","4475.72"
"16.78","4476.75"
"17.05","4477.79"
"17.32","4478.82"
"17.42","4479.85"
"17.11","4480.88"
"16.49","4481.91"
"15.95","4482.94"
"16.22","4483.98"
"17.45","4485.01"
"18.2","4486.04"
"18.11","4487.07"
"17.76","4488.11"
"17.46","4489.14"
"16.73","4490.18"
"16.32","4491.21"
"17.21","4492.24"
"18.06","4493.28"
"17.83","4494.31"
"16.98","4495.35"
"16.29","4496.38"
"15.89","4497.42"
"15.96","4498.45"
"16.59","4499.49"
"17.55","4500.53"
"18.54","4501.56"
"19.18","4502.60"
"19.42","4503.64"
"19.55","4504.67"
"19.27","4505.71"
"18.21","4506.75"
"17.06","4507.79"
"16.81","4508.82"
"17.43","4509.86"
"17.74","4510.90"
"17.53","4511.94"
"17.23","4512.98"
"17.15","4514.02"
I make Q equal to 1.29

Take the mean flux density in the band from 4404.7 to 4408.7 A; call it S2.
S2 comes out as 10.7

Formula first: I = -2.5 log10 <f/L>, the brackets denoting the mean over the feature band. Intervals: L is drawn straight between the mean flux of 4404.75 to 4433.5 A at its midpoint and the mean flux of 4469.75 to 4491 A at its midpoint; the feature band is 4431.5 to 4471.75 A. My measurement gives 0.07 mag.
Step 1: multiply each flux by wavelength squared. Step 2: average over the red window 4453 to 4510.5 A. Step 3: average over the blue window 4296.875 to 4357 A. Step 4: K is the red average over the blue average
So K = 1.69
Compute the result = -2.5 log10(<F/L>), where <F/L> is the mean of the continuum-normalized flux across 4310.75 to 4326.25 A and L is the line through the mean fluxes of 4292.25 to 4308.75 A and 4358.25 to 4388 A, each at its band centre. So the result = -0.13 mag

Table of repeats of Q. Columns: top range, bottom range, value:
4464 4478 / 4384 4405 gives 1.38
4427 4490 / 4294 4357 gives 1.45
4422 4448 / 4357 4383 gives 1.20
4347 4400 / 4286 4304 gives 1.44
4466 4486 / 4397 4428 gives 1.31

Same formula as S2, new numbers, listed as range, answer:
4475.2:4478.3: 16.8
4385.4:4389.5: 10.2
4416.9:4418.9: 13.4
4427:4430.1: 11.4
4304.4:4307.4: 9.32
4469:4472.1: 16.4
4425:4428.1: 11.9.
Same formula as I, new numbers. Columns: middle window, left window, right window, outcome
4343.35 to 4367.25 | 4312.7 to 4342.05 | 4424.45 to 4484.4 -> 0.07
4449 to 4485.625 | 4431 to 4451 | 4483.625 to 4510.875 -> 0.06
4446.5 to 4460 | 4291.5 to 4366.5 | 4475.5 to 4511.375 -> 0.15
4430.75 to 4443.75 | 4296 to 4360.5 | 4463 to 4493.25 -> 0.10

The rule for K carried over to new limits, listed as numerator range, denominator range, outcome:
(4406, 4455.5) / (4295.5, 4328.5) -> 1.55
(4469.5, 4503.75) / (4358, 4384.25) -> 1.61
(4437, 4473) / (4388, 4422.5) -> 1.17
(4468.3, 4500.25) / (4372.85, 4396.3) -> 1.58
